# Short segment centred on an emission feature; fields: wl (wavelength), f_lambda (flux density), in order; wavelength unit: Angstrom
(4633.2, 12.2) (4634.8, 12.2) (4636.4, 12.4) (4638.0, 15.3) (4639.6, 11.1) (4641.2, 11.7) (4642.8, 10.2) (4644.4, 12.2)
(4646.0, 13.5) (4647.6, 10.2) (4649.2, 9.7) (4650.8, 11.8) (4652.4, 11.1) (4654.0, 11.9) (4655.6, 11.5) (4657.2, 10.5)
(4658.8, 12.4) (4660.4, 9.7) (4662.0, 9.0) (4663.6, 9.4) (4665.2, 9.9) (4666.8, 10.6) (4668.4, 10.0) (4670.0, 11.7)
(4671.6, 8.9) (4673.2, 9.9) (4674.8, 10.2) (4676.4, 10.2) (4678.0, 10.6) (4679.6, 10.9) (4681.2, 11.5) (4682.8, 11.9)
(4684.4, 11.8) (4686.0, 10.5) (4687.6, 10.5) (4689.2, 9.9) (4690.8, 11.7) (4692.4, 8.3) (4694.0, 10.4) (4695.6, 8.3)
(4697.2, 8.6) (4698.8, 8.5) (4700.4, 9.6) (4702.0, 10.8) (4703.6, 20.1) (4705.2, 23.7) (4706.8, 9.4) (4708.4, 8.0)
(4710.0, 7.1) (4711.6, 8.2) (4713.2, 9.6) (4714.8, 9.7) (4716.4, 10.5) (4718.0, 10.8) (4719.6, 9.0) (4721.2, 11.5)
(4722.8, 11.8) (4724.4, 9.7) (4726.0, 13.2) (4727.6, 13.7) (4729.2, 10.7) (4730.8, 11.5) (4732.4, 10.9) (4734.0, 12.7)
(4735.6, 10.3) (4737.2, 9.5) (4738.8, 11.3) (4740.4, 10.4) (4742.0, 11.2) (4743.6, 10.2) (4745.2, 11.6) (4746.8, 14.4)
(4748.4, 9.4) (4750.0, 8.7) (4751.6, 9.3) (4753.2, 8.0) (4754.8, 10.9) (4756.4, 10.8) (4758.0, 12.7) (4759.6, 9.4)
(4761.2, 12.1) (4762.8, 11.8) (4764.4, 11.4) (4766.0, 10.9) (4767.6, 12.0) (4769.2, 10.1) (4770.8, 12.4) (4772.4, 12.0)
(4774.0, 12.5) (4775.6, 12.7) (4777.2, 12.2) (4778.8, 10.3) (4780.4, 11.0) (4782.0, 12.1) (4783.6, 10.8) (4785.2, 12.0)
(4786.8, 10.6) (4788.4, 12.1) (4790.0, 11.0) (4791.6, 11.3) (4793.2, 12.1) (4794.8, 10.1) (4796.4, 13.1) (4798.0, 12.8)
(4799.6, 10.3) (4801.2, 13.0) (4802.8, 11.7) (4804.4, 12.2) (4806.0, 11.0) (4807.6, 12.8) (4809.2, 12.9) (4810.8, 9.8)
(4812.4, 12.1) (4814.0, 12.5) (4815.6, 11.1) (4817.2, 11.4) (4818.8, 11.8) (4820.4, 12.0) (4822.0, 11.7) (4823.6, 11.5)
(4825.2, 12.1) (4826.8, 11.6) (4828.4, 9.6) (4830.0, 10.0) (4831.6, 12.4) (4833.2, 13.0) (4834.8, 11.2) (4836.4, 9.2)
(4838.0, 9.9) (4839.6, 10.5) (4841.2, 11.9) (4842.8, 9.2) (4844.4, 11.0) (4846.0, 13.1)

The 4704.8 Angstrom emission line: H-gamma 4340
